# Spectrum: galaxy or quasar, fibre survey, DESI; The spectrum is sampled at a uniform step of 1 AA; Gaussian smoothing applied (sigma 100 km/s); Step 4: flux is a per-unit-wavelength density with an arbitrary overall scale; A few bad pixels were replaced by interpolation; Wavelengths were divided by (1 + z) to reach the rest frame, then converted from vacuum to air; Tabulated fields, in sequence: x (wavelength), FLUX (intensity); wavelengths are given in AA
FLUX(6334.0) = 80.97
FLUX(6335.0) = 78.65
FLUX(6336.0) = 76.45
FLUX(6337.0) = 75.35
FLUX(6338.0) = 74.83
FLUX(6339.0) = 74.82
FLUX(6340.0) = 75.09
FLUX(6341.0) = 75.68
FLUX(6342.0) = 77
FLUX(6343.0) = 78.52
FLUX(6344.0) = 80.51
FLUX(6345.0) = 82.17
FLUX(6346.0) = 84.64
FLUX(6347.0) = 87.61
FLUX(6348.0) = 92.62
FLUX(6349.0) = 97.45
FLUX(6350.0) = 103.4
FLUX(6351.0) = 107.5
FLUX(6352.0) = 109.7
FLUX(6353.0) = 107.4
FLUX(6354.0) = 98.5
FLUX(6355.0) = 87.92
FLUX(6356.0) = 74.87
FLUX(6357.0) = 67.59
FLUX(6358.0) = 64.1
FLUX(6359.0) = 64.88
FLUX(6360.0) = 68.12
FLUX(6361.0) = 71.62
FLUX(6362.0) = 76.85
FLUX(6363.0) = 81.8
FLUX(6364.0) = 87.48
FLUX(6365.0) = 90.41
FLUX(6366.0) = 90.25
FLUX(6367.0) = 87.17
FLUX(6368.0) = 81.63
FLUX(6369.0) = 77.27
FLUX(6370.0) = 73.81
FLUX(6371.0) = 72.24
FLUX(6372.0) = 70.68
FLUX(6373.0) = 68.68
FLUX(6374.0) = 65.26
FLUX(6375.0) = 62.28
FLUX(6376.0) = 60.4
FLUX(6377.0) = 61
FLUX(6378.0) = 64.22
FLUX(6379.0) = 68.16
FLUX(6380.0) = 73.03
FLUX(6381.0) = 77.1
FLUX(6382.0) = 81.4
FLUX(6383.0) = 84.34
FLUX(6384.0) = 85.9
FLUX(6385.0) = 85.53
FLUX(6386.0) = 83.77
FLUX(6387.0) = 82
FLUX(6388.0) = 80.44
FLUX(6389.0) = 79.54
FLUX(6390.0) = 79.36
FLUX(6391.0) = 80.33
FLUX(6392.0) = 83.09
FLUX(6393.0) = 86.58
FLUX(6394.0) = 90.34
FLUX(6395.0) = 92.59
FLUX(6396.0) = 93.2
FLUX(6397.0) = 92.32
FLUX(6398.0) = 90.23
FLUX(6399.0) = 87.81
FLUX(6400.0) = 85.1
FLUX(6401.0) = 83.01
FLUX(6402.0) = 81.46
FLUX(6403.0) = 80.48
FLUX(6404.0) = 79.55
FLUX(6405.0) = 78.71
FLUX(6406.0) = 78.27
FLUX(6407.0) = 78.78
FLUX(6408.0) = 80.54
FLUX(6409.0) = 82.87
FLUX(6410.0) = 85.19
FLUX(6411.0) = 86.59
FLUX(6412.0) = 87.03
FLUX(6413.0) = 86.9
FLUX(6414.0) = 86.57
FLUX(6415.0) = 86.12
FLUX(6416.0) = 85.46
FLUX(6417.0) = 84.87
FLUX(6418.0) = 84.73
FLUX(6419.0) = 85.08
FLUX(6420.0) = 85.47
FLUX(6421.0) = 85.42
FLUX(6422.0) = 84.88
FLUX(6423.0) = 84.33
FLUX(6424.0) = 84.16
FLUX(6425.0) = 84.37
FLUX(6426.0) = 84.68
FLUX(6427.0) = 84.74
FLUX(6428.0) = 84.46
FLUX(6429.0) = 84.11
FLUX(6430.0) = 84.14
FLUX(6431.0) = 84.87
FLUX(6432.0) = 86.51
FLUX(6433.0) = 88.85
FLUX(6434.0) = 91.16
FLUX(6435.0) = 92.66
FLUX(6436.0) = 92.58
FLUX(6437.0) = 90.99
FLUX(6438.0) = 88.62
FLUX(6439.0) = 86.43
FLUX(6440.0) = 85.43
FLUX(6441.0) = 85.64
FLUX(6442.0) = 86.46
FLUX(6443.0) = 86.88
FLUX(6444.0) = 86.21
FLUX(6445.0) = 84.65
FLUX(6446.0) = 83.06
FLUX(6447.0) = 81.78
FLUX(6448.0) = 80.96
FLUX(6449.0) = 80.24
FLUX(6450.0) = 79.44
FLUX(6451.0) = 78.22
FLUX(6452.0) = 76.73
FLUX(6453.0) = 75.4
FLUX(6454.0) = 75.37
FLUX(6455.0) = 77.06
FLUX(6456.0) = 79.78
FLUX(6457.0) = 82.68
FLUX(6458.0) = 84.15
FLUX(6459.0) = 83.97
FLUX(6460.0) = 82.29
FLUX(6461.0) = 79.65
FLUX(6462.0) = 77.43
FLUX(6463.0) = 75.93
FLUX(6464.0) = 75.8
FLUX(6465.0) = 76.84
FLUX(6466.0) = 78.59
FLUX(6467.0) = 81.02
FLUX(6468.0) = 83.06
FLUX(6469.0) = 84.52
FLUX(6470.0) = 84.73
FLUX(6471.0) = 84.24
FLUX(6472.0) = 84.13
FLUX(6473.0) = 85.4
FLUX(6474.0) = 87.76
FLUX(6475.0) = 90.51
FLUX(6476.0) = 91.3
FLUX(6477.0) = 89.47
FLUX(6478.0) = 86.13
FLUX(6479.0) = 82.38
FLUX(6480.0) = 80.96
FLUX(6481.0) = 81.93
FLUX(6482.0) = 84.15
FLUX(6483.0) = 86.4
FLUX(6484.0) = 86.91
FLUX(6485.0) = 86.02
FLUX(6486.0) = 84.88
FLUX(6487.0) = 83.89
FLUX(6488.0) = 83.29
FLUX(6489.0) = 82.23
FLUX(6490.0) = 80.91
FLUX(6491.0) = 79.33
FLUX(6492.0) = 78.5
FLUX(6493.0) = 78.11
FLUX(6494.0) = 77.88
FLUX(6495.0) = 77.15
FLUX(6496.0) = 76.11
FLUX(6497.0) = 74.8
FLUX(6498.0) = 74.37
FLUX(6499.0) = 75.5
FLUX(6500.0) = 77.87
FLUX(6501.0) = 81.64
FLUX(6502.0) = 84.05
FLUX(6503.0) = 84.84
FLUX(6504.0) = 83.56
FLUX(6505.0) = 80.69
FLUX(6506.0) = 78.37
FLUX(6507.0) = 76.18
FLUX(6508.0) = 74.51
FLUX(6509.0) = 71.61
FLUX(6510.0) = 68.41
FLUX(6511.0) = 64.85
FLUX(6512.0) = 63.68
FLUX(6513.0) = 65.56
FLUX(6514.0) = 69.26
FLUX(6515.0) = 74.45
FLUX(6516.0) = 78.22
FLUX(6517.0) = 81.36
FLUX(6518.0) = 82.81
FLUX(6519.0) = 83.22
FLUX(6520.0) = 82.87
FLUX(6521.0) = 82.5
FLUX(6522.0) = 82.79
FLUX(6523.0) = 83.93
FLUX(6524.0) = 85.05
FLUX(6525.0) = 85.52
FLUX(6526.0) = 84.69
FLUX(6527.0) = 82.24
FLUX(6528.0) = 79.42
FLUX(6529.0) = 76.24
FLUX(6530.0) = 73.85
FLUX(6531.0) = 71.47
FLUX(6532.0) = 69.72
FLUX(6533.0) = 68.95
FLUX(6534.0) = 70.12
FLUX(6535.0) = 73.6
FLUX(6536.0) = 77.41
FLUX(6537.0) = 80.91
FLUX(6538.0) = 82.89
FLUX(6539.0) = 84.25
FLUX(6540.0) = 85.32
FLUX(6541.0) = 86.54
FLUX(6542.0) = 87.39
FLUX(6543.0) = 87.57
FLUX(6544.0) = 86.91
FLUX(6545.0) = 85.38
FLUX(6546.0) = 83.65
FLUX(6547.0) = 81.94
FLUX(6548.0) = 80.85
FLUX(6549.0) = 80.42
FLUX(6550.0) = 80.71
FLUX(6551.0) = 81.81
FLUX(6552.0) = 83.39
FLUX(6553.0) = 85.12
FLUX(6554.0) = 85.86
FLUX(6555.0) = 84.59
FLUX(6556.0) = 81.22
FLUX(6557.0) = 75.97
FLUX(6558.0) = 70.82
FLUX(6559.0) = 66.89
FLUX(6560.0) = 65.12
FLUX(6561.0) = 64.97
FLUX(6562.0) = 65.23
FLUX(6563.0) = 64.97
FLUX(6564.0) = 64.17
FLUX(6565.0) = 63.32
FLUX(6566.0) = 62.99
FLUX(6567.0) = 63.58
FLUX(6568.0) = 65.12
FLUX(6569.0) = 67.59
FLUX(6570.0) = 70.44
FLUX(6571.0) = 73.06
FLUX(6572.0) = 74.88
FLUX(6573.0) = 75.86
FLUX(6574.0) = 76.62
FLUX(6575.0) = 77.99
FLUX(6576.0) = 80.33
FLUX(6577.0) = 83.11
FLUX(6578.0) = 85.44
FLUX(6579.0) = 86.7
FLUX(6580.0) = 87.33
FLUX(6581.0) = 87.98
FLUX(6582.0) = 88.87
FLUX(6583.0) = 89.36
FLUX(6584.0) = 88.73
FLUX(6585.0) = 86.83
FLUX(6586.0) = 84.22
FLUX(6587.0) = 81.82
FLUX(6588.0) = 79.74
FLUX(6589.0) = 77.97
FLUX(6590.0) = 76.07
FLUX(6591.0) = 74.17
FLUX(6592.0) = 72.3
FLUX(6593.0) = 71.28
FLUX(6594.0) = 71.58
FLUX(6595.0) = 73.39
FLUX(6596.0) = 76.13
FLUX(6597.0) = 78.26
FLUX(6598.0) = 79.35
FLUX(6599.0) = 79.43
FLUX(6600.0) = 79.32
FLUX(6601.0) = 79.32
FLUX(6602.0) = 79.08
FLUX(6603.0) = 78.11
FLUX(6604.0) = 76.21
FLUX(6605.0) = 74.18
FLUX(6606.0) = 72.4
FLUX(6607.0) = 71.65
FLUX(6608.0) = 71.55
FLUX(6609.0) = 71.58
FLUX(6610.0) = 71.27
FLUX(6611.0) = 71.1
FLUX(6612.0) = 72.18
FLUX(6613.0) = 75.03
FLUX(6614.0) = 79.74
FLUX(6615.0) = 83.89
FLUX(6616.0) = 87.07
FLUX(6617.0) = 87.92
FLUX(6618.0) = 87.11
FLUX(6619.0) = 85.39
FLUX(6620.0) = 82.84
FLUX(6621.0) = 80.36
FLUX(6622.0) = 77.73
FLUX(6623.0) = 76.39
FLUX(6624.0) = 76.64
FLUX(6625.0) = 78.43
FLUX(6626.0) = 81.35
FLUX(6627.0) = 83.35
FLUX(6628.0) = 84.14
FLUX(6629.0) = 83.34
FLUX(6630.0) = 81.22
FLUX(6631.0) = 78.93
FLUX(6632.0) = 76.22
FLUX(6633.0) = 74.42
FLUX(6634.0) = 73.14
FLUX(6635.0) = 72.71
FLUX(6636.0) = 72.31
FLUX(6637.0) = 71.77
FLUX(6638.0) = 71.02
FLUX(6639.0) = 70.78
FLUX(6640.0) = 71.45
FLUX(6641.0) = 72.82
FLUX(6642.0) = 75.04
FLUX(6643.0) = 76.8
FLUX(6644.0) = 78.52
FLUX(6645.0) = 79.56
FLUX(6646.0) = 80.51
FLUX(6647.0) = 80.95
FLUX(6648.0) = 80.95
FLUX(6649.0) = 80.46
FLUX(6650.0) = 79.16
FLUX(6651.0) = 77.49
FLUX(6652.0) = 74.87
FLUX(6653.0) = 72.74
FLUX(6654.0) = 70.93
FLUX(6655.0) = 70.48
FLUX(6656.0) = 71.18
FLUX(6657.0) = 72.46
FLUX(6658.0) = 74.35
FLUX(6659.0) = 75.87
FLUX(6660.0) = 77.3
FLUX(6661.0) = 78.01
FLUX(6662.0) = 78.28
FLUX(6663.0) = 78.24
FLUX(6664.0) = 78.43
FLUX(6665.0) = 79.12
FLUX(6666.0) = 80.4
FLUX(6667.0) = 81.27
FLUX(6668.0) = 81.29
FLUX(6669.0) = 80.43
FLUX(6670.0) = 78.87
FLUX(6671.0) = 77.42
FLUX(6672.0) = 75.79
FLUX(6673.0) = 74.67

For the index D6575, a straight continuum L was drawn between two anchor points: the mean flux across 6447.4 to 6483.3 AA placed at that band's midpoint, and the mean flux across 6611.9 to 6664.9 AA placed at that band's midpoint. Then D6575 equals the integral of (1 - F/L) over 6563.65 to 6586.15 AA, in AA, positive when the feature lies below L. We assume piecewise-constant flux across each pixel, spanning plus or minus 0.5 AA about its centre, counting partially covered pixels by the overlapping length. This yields 0.5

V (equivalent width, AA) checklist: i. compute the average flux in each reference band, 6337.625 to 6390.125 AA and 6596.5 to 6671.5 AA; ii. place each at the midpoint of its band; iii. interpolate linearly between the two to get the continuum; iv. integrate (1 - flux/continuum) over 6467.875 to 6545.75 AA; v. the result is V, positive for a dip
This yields -1.75 AA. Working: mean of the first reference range 80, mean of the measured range 80.4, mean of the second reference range 77.4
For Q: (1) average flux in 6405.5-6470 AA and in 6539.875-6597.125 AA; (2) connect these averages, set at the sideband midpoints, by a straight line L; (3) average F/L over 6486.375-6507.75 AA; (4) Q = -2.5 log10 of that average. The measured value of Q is 0.020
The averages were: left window 83.5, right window 77.9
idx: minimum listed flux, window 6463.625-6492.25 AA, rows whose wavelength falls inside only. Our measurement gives 75.8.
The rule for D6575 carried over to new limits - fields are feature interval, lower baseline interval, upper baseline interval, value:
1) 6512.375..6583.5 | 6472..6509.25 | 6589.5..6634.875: 1.6 AA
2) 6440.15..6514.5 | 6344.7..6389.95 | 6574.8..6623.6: -0.4 AA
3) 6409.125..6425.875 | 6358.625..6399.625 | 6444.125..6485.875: -1.0 AA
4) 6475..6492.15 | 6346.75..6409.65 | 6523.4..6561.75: -0.9 AA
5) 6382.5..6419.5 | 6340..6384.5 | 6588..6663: -2.3 AA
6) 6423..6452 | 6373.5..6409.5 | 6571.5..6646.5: -2.0 AA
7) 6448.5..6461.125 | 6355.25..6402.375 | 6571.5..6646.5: -0.2 AA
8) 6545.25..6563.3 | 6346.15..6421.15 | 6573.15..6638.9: 0.6 AA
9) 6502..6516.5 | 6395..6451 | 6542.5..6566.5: 1.0 AA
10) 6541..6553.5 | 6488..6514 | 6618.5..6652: -1.1 AA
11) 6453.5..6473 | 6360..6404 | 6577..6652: -0.4 AA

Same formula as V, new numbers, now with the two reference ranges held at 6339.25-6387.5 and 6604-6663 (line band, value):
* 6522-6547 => -0.8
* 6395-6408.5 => -0.7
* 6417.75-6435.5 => -1.4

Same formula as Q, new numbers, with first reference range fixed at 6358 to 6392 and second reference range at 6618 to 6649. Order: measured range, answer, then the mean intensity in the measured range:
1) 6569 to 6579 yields 0.000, 77.5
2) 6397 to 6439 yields -0.118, 85.3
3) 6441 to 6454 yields -0.068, 81.6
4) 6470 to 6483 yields -0.118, 85.7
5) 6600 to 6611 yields 0.044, 74.6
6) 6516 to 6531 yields -0.059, 81.4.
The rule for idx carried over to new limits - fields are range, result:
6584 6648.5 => 70.78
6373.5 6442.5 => 60.4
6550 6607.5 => 62.99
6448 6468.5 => 75.37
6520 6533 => 68.95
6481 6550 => 63.68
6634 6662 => 70.48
